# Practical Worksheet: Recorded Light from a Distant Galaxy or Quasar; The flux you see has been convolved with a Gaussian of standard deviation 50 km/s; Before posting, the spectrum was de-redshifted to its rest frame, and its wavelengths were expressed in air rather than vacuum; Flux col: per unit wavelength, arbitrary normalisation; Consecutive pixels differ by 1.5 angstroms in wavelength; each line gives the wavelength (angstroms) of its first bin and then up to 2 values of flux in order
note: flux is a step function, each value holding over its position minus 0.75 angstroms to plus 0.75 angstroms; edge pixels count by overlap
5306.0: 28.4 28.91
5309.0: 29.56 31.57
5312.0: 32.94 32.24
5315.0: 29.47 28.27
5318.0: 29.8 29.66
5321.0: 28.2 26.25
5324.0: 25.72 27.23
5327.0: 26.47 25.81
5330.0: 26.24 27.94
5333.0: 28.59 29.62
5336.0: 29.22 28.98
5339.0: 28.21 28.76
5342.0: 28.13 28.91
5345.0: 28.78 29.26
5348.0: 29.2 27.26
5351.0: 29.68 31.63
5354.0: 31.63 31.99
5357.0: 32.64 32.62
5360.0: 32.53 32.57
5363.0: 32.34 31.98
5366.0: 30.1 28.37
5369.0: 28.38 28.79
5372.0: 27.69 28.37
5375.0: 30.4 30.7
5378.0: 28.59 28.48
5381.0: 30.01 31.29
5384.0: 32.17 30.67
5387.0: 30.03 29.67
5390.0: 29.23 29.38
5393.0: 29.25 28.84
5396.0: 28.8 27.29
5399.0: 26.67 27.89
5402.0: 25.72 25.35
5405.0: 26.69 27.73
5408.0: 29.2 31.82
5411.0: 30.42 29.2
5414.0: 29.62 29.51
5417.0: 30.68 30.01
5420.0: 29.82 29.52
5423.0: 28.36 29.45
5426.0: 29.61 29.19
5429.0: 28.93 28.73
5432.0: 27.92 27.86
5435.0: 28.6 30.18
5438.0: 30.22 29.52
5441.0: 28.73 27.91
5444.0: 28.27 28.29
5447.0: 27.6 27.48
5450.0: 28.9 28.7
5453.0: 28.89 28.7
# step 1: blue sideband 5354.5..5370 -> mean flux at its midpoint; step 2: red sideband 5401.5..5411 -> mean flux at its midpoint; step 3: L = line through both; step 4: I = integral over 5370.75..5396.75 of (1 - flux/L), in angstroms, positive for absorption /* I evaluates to 0.1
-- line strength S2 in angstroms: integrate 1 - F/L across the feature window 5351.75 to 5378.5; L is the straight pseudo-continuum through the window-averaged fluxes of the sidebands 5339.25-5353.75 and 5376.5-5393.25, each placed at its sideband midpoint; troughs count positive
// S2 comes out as -1.0 angstroms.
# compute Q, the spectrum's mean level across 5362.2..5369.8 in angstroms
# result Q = 30.2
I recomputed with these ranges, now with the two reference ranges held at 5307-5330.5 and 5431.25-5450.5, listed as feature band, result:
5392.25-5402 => 0.2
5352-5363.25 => -1.4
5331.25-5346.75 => -0.1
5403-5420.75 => -0.4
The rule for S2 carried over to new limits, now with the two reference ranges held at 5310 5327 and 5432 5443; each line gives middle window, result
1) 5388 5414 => 0.5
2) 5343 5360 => -0.8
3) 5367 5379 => 0.0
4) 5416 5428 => -0.3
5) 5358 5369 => -0.9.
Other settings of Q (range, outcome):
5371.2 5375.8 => 28.8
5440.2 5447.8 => 28.2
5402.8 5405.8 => 26.1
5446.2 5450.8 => 28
